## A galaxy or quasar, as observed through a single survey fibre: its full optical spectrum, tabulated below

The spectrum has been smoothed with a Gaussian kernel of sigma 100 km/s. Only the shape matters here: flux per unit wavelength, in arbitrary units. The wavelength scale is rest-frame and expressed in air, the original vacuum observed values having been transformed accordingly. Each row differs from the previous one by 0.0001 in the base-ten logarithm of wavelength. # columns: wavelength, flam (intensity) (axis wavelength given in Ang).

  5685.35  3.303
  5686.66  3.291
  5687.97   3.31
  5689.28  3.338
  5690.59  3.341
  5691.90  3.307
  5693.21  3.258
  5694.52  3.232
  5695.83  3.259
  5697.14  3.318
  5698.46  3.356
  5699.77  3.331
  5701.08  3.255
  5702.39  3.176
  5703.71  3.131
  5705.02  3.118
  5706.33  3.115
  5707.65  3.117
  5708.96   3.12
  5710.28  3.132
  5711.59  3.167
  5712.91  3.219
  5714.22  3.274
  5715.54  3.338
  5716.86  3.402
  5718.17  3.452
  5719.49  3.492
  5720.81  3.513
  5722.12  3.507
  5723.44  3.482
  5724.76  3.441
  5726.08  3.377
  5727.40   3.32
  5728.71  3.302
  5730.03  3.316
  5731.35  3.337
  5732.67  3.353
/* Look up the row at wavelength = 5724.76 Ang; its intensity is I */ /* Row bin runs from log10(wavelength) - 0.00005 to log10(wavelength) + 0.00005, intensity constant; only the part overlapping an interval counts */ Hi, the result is 3.441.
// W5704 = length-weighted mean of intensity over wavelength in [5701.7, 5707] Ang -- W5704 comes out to 3.13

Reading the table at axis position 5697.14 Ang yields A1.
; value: 3.318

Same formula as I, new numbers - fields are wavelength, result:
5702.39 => 3.176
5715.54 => 3.338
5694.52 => 3.232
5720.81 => 3.513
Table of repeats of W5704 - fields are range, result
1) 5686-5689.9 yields 3.31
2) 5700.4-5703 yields 3.22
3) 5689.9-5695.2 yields 3.29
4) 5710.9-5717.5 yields 3.28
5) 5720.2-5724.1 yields 3.5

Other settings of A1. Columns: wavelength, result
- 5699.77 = 3.331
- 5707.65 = 3.117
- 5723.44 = 3.482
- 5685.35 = 3.303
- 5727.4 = 3.32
